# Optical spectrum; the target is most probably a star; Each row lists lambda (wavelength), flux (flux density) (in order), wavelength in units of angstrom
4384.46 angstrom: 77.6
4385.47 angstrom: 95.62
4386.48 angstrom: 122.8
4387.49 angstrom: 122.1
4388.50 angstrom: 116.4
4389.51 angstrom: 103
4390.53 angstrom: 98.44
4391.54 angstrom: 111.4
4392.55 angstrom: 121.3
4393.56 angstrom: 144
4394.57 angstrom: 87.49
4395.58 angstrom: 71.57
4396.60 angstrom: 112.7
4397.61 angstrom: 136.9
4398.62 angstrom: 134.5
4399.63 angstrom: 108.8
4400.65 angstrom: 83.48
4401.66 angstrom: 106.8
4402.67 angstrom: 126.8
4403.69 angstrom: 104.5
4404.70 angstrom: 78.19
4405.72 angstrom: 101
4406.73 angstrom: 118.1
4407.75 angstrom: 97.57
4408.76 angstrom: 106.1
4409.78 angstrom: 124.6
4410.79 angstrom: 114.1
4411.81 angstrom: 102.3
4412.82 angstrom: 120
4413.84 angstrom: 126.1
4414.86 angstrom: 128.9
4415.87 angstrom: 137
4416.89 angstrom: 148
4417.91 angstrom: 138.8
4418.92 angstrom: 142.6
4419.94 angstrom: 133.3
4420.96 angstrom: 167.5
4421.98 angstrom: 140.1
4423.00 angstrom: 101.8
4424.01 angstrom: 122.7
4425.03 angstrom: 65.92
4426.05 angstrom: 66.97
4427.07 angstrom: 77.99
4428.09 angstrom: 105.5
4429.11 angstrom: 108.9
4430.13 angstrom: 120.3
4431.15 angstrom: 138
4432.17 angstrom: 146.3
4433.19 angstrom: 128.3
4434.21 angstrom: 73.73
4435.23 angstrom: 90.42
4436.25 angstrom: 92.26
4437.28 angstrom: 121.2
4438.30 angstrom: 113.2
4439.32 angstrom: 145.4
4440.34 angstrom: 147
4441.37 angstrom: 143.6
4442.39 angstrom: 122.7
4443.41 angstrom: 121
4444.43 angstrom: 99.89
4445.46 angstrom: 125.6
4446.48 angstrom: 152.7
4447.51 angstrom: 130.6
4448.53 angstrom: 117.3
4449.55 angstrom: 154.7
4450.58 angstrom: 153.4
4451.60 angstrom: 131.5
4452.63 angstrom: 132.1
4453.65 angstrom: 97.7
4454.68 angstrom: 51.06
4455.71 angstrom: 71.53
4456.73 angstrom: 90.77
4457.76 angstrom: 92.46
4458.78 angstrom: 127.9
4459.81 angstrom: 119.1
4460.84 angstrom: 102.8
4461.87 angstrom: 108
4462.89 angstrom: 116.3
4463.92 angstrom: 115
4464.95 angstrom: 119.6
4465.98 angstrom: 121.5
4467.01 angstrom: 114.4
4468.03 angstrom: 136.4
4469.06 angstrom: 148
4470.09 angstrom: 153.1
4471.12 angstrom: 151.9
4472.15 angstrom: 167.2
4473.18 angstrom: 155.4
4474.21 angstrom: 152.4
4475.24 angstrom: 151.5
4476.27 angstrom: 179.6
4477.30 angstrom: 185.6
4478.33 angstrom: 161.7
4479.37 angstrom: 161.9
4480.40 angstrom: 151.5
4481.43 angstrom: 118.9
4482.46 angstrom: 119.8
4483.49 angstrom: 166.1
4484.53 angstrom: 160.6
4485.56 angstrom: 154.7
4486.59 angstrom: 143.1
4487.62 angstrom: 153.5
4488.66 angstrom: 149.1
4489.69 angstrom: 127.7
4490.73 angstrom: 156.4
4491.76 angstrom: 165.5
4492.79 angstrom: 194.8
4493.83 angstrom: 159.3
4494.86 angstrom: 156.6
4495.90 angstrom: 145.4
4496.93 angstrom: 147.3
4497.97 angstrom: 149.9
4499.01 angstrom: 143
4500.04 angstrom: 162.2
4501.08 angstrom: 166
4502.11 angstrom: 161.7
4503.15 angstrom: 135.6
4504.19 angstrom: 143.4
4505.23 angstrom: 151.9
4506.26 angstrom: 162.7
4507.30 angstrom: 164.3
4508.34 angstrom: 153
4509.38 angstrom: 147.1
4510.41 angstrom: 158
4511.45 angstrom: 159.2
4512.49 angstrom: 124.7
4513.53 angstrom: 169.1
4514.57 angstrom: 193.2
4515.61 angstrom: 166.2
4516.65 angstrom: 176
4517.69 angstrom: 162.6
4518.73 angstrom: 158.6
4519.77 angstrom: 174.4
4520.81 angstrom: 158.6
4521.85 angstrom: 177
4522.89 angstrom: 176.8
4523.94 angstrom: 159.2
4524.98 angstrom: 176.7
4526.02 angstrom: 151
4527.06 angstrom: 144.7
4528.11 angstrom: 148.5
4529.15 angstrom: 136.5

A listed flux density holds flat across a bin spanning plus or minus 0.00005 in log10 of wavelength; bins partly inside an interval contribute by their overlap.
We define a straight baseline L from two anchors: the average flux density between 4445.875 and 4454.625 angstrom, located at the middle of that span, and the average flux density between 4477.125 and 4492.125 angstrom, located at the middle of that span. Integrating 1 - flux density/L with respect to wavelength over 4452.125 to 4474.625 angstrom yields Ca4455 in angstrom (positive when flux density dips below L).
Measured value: 2.9 angstrom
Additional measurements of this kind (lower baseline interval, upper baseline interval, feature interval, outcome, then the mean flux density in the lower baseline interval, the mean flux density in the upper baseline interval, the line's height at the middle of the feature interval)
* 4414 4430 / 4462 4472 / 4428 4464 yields 2.42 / 119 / 131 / 126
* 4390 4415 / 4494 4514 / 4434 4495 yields 1.44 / 110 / 153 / 136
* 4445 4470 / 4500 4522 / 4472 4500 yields -2.89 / 119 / 160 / 141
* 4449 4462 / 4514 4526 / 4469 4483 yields -2.76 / 110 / 170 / 129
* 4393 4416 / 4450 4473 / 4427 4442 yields -0.27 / 111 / 120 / 116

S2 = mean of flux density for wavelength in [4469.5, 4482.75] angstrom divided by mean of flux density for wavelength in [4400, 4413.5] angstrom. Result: 1.45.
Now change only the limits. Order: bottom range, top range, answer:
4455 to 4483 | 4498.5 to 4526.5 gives 1.21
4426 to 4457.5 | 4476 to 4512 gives 1.34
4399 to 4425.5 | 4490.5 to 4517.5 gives 1.35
